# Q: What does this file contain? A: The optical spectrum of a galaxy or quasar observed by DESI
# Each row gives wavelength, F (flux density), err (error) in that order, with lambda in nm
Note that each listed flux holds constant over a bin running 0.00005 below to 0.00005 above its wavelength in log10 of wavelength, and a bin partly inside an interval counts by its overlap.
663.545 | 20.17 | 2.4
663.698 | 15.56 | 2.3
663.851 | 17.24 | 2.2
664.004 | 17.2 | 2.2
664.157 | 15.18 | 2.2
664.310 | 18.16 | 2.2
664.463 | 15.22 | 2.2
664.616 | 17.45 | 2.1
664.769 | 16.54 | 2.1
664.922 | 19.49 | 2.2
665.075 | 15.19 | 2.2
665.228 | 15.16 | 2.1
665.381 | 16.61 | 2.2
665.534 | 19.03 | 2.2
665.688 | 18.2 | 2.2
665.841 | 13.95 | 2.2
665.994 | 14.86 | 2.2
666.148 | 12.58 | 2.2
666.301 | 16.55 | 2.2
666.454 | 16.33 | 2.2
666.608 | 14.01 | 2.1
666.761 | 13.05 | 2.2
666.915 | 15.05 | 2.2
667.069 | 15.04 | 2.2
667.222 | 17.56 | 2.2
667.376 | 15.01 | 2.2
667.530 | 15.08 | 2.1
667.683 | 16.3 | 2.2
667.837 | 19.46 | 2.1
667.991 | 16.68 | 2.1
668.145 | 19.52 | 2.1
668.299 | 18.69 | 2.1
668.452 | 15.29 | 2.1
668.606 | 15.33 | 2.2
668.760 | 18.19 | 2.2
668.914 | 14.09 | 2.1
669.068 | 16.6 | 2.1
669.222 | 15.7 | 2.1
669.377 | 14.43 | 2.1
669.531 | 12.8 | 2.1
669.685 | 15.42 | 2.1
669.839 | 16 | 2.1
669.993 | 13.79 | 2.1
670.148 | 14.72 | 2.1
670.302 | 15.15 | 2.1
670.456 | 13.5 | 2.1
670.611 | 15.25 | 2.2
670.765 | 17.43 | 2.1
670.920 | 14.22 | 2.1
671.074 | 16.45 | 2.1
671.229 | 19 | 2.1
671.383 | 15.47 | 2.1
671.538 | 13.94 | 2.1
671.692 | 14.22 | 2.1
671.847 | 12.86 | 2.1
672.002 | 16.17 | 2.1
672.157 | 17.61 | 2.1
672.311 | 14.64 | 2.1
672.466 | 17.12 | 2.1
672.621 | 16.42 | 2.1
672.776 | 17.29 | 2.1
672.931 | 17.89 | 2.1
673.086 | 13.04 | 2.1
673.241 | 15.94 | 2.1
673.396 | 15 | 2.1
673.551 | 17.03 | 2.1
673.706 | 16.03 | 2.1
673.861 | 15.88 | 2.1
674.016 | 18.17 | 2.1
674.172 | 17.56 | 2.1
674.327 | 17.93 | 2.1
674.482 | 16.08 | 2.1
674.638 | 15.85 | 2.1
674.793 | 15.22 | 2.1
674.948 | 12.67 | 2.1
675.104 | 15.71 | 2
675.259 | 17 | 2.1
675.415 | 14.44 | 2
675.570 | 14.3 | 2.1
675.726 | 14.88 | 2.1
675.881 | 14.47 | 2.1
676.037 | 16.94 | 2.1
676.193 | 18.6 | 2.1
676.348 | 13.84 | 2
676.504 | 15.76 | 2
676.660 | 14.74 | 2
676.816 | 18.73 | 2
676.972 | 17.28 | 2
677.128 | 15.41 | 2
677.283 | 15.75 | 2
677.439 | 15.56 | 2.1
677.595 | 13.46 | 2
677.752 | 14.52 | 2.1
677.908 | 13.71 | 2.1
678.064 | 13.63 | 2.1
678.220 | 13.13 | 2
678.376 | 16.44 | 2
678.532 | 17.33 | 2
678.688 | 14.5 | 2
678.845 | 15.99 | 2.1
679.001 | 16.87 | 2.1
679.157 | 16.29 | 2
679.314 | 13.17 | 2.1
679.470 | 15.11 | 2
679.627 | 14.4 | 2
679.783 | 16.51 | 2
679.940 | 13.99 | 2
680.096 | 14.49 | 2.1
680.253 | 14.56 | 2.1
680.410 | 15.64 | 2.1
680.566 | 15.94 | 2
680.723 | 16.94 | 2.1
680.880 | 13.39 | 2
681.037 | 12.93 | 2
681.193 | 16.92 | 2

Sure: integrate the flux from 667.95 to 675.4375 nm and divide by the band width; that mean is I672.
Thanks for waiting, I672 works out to 15.8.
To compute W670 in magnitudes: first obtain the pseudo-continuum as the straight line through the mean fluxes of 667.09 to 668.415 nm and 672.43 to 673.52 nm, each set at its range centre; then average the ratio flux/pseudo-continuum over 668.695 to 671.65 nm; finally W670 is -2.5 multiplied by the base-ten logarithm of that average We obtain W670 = 0.09 mag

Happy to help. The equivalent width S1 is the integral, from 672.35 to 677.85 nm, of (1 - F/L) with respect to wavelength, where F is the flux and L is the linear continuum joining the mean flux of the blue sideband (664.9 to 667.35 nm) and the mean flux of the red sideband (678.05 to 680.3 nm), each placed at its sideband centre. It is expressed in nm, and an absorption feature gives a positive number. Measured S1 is -0.20 nm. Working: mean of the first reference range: 15.7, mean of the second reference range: 15.1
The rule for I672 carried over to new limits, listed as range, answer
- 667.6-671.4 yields 16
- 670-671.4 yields 15.6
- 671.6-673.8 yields 15.8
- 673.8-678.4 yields 15.6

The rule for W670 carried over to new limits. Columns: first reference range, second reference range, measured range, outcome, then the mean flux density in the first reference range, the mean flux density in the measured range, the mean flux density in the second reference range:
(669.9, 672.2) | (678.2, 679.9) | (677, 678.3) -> 0.067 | 15.3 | 14.5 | 15.5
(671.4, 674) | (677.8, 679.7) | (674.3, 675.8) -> 0.011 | 15.7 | 15.3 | 15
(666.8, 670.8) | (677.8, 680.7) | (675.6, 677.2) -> -0.048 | 15.8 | 16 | 15.1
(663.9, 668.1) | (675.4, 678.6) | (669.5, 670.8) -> 0.068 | 16.1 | 14.9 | 15.4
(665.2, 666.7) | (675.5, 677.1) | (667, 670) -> -0.023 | 15.7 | 16.1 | 15.9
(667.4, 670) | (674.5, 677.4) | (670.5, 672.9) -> 0.003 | 16.1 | 15.9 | 15.7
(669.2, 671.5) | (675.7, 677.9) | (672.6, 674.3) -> -0.067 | 15.3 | 16.4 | 15.7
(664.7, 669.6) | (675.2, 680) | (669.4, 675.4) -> 0.001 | 16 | 15.7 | 15.4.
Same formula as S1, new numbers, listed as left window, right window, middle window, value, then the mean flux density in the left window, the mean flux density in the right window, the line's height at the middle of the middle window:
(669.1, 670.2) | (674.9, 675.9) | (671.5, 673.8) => -0.14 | 14.8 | 14.9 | 14.8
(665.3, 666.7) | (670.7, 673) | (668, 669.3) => -0.06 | 15.8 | 16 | 15.9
